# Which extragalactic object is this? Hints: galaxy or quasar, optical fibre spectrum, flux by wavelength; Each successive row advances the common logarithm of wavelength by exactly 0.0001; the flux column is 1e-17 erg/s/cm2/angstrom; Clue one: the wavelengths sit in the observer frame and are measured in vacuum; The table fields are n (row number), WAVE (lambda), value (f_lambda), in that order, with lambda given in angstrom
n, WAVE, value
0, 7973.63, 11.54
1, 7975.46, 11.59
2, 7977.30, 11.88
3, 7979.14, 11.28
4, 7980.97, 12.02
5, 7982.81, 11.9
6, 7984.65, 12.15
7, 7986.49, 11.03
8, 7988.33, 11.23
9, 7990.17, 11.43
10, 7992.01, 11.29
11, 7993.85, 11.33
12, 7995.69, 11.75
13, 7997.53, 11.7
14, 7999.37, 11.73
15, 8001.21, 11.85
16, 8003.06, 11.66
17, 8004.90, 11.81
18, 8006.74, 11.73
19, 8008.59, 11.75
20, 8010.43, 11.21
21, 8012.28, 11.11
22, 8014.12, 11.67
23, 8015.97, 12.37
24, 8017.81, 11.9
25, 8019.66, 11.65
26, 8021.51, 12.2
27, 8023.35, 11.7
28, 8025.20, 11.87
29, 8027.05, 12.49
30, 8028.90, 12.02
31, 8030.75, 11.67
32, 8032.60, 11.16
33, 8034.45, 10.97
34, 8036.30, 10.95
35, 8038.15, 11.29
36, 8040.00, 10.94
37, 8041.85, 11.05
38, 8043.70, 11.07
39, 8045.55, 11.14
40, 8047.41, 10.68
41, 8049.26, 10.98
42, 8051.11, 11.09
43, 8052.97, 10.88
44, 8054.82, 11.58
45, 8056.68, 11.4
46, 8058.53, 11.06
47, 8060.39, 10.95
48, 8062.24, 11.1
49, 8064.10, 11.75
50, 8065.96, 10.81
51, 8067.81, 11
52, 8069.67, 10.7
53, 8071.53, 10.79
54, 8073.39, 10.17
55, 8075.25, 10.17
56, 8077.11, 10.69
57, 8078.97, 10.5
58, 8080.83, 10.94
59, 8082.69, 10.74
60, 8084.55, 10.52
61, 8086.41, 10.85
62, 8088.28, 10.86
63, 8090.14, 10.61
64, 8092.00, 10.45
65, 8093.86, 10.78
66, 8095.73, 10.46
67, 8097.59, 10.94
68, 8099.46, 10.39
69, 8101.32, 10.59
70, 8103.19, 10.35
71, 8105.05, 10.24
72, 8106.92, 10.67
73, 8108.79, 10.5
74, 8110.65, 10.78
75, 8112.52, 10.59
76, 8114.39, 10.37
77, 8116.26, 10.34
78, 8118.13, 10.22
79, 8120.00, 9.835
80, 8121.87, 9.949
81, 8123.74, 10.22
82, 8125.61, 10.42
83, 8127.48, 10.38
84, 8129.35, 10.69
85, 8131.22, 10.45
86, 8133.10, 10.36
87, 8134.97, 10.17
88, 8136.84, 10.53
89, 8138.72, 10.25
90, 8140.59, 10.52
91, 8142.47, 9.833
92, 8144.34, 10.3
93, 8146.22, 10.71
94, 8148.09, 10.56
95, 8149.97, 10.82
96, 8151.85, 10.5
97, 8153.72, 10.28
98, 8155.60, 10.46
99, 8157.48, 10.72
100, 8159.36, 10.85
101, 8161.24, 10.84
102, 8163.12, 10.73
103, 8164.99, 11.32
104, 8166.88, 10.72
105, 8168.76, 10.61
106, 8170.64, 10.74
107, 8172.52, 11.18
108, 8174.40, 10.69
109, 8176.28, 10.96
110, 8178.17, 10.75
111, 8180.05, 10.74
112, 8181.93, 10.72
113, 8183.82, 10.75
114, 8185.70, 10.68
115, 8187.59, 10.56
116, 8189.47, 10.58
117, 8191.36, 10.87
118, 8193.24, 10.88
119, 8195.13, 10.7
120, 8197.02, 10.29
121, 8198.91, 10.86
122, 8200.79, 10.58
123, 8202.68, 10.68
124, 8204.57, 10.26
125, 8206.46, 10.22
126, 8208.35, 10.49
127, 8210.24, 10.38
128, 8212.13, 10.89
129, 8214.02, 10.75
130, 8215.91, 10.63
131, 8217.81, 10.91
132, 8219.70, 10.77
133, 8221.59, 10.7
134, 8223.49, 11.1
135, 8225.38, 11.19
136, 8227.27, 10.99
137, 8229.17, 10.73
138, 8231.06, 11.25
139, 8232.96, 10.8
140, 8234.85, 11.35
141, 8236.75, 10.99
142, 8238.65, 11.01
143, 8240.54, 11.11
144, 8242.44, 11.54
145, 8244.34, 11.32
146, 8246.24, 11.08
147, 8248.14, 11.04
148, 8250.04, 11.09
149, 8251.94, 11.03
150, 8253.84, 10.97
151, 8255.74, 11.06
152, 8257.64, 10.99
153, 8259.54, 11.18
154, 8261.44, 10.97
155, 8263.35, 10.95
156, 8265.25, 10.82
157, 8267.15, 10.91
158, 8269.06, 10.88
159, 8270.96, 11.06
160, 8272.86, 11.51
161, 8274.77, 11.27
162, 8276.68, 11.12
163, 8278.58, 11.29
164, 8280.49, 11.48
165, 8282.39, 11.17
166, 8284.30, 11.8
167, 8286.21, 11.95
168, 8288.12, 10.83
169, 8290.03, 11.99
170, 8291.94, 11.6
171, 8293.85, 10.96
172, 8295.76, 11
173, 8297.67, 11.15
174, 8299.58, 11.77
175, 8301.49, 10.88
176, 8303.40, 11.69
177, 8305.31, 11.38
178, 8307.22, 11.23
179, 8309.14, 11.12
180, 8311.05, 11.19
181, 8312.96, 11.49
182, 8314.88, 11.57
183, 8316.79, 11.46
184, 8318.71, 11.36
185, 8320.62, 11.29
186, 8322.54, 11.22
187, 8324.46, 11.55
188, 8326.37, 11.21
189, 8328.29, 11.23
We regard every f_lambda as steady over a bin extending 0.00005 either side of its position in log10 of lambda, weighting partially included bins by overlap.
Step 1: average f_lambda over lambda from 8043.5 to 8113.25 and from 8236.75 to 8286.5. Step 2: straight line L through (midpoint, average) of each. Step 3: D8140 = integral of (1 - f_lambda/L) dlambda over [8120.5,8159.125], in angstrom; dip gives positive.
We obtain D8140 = 1.77 angstrom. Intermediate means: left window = 10.8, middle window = 10.4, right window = 11.2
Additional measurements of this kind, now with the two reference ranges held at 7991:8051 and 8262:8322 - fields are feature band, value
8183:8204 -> 1.30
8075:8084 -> 0.65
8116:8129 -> 1.39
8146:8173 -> 1.59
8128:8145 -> 1.60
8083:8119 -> 2.81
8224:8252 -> 0.58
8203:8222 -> 1.27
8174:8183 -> 0.48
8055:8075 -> 0.89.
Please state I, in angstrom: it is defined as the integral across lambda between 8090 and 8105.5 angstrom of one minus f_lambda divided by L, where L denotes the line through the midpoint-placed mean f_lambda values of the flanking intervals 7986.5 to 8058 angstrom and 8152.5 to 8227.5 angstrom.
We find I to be 0.8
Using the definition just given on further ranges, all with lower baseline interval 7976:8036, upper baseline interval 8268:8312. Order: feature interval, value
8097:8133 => 3.5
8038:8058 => 0.9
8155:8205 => 3.1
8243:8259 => 0.4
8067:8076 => 0.8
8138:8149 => 1.1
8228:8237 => 0.3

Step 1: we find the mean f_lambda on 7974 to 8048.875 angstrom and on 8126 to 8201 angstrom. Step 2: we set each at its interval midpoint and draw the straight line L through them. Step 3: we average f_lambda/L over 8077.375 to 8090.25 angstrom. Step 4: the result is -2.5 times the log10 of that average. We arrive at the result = 0.039 mag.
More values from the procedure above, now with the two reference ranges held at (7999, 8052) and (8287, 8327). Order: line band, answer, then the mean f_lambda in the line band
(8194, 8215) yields 0.083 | 10.6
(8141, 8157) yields 0.098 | 10.4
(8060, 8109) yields 0.077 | 10.7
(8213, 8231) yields 0.049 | 10.9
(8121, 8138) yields 0.109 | 10.4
